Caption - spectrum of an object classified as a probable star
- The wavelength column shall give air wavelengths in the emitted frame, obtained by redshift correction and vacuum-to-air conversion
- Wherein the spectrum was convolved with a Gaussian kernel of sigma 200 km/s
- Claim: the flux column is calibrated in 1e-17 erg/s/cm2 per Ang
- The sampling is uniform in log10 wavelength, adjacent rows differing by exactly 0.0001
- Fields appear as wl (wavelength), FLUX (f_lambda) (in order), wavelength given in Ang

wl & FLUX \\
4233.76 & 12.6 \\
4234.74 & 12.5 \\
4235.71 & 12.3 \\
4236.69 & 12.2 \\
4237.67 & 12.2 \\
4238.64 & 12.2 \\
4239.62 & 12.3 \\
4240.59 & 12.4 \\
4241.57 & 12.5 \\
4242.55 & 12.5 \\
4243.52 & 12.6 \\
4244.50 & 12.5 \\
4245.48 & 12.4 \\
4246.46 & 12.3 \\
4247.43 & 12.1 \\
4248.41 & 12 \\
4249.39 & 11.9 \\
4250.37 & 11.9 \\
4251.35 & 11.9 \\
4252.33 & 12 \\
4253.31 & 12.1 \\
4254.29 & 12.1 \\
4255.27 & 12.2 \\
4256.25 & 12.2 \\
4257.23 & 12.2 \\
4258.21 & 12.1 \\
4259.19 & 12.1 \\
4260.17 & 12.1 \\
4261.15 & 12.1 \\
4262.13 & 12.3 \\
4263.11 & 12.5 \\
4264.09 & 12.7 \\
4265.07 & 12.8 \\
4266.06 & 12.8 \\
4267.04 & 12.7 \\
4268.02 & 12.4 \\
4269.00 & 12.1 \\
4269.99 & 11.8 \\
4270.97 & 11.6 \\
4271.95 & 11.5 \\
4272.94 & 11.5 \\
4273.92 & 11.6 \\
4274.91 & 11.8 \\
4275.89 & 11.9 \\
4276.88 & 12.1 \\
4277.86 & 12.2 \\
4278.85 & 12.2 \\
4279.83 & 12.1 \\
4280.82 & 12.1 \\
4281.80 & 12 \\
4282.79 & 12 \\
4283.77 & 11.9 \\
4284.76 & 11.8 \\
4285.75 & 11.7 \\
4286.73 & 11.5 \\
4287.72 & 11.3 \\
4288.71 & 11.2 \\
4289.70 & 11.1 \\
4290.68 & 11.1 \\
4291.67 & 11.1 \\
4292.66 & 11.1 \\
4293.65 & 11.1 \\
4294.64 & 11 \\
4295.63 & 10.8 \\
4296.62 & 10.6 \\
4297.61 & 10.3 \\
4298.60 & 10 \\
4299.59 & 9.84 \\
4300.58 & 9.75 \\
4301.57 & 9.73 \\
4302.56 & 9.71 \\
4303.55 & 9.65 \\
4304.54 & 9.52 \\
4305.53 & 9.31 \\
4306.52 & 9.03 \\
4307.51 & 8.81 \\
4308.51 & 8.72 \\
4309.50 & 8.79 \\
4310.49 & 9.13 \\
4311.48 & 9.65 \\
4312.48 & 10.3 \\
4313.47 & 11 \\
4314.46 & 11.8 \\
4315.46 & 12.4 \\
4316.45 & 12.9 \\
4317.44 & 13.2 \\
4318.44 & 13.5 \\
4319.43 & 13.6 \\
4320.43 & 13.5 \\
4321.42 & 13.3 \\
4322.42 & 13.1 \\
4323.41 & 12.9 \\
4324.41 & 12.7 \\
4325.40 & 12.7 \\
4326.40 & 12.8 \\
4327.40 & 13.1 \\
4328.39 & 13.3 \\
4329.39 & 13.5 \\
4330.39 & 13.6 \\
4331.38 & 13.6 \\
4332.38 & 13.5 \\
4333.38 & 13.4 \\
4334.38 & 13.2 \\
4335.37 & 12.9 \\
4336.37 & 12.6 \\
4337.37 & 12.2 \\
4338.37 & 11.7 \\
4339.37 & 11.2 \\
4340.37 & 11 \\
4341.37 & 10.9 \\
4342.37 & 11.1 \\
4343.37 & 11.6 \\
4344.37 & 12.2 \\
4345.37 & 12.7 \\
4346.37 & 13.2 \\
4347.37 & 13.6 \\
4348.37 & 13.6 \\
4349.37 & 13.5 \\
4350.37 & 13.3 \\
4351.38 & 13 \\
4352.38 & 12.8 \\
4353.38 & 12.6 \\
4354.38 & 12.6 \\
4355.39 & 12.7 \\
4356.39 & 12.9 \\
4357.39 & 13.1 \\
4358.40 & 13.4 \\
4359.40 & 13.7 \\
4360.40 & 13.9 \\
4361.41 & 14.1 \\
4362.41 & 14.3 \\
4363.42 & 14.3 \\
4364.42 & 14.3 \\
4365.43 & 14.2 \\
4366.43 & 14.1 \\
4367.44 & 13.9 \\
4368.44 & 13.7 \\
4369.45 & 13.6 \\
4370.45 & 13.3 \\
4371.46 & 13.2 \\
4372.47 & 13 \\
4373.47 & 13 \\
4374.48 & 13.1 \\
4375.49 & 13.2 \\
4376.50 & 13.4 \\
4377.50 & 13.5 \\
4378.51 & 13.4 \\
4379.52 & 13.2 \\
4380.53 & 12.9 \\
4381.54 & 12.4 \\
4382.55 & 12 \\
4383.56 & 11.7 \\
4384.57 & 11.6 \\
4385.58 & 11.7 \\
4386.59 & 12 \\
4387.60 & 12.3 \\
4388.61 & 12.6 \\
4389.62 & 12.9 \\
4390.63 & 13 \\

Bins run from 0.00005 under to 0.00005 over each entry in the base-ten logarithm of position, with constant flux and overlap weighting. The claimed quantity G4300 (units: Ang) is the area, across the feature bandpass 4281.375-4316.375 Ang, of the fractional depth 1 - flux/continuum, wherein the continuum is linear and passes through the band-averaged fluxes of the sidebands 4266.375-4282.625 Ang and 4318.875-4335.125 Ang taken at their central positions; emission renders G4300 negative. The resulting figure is 5.6 Ang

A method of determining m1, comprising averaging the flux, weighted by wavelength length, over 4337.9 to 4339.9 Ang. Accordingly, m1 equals 11.4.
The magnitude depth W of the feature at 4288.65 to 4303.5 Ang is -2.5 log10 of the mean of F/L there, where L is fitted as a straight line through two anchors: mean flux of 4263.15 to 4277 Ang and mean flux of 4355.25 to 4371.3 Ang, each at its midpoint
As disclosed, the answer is 0.19 mag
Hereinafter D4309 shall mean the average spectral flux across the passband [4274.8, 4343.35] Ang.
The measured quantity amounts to 11.6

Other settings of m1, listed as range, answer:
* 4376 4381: 13.3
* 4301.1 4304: 9.7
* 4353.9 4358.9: 12.9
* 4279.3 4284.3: 12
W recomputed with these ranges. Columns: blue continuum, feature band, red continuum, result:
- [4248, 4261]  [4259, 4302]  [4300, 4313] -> -0.08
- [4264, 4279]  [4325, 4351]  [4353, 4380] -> 0.03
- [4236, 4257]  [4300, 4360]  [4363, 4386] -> 0.07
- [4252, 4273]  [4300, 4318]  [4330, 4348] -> 0.21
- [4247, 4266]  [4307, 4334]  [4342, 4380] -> 0.06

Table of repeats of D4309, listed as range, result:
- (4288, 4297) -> 11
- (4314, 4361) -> 12.8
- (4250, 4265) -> 12.2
